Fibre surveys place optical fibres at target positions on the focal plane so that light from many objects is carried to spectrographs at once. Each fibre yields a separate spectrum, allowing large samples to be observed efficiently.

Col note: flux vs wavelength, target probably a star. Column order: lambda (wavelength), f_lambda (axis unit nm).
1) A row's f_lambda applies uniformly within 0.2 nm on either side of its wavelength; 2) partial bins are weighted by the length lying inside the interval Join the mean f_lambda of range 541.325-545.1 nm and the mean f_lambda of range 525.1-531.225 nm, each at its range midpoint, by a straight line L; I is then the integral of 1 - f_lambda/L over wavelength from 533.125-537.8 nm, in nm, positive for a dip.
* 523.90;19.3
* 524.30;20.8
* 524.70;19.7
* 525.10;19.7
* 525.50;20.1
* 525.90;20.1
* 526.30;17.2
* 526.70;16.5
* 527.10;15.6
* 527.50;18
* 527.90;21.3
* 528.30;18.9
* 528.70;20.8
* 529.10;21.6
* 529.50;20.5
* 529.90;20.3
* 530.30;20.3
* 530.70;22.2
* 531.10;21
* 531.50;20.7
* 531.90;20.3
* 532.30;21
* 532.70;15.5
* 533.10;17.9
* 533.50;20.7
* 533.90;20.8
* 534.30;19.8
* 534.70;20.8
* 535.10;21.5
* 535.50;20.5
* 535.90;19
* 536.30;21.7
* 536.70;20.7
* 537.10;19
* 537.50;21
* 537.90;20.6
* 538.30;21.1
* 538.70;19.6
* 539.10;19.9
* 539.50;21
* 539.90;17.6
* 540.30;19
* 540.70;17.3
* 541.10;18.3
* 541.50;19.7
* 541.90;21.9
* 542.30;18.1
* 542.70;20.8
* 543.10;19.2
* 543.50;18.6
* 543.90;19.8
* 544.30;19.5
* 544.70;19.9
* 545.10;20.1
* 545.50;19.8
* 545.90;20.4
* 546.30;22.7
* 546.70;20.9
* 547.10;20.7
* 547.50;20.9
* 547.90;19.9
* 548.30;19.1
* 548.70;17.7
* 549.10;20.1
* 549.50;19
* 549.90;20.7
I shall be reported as -0.17 nm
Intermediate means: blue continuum 19.6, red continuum 19.7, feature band 20.4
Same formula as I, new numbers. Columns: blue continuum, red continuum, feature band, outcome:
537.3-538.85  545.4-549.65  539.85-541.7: 0.183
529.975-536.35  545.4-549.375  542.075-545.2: 0.109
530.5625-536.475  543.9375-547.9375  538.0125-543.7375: 0.255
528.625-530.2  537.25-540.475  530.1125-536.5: 0.064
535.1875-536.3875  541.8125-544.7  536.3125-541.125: 0.089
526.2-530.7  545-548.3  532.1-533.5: 0.082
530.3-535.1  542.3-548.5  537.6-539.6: -0.033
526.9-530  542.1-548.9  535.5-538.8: -0.104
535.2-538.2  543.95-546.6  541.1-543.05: 0.051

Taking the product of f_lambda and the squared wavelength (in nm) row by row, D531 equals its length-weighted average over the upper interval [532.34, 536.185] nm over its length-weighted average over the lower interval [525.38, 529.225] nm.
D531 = 1.07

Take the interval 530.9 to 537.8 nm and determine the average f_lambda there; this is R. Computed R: 20.1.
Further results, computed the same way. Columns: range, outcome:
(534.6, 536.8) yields 20.7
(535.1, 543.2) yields 19.8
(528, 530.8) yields 20.6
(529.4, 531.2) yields 20.9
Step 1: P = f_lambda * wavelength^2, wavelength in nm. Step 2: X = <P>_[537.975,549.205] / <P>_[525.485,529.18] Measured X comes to 1.11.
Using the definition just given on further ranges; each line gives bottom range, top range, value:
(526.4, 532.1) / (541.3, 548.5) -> 1.08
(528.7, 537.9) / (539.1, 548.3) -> 1.01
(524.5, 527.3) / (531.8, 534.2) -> 1.08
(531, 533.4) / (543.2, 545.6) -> 1.06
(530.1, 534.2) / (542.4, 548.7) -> 1.05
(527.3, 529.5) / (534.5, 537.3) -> 1.04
